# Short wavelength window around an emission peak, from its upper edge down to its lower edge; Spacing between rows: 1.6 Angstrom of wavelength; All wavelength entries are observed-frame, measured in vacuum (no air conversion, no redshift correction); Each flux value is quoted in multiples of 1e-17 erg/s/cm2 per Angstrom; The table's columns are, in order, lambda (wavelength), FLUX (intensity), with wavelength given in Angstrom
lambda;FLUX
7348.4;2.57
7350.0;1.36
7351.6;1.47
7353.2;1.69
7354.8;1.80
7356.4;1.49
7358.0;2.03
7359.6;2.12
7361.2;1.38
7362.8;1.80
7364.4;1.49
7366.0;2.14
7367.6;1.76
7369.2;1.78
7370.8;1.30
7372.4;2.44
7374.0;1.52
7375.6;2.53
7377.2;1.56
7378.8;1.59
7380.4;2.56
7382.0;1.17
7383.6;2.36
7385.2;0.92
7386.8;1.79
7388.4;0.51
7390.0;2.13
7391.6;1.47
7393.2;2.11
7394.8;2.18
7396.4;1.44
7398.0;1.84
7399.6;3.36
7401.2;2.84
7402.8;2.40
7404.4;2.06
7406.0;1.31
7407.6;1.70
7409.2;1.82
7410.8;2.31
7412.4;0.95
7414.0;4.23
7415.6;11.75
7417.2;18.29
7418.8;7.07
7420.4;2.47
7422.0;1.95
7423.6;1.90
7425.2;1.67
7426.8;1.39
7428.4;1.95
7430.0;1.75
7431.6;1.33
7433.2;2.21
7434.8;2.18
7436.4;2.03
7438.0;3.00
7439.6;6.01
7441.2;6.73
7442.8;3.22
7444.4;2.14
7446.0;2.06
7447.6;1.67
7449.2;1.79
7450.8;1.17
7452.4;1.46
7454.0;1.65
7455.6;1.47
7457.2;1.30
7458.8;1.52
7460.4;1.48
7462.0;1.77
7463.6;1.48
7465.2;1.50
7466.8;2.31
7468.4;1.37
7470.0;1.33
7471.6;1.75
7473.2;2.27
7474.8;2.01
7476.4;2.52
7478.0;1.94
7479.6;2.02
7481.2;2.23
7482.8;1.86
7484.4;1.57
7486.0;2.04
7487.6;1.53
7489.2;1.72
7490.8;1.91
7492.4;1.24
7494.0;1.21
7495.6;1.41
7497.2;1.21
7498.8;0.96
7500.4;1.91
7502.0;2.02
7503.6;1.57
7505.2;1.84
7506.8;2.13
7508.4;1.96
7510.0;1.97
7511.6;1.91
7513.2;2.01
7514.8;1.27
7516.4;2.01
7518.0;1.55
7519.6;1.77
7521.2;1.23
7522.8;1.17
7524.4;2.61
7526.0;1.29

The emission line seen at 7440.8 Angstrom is [N II]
